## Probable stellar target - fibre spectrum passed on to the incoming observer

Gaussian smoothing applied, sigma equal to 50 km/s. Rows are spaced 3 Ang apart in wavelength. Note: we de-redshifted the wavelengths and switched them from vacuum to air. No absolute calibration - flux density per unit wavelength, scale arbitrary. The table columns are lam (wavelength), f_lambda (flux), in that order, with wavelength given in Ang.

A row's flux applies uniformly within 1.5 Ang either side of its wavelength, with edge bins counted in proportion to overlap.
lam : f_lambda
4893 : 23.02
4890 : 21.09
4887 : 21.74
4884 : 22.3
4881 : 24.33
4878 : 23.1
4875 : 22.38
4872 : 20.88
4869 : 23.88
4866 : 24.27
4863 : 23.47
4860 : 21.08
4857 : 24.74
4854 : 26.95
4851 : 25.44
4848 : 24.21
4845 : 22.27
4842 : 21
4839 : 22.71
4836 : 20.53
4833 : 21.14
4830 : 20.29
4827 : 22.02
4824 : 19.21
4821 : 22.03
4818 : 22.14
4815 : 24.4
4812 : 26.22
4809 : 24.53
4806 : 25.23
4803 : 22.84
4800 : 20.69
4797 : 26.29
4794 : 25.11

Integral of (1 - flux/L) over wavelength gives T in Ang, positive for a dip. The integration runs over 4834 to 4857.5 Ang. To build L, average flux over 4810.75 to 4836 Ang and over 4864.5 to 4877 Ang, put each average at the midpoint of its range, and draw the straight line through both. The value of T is -1.0 Ang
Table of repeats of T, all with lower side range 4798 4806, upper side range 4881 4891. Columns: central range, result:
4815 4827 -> 0.49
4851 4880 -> -1.64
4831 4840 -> 0.46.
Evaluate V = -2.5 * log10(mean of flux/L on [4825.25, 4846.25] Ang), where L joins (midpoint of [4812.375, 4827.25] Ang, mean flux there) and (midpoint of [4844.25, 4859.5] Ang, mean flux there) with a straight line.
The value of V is 0.10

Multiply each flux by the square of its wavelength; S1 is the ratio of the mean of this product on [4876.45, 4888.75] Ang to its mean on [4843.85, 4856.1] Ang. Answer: 0.93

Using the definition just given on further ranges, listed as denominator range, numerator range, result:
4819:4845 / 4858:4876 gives 1.09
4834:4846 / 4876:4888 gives 1.08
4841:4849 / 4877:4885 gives 1.05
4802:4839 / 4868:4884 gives 1.04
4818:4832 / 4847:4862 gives 1.18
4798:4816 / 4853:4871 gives 1.02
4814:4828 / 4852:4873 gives 1.10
